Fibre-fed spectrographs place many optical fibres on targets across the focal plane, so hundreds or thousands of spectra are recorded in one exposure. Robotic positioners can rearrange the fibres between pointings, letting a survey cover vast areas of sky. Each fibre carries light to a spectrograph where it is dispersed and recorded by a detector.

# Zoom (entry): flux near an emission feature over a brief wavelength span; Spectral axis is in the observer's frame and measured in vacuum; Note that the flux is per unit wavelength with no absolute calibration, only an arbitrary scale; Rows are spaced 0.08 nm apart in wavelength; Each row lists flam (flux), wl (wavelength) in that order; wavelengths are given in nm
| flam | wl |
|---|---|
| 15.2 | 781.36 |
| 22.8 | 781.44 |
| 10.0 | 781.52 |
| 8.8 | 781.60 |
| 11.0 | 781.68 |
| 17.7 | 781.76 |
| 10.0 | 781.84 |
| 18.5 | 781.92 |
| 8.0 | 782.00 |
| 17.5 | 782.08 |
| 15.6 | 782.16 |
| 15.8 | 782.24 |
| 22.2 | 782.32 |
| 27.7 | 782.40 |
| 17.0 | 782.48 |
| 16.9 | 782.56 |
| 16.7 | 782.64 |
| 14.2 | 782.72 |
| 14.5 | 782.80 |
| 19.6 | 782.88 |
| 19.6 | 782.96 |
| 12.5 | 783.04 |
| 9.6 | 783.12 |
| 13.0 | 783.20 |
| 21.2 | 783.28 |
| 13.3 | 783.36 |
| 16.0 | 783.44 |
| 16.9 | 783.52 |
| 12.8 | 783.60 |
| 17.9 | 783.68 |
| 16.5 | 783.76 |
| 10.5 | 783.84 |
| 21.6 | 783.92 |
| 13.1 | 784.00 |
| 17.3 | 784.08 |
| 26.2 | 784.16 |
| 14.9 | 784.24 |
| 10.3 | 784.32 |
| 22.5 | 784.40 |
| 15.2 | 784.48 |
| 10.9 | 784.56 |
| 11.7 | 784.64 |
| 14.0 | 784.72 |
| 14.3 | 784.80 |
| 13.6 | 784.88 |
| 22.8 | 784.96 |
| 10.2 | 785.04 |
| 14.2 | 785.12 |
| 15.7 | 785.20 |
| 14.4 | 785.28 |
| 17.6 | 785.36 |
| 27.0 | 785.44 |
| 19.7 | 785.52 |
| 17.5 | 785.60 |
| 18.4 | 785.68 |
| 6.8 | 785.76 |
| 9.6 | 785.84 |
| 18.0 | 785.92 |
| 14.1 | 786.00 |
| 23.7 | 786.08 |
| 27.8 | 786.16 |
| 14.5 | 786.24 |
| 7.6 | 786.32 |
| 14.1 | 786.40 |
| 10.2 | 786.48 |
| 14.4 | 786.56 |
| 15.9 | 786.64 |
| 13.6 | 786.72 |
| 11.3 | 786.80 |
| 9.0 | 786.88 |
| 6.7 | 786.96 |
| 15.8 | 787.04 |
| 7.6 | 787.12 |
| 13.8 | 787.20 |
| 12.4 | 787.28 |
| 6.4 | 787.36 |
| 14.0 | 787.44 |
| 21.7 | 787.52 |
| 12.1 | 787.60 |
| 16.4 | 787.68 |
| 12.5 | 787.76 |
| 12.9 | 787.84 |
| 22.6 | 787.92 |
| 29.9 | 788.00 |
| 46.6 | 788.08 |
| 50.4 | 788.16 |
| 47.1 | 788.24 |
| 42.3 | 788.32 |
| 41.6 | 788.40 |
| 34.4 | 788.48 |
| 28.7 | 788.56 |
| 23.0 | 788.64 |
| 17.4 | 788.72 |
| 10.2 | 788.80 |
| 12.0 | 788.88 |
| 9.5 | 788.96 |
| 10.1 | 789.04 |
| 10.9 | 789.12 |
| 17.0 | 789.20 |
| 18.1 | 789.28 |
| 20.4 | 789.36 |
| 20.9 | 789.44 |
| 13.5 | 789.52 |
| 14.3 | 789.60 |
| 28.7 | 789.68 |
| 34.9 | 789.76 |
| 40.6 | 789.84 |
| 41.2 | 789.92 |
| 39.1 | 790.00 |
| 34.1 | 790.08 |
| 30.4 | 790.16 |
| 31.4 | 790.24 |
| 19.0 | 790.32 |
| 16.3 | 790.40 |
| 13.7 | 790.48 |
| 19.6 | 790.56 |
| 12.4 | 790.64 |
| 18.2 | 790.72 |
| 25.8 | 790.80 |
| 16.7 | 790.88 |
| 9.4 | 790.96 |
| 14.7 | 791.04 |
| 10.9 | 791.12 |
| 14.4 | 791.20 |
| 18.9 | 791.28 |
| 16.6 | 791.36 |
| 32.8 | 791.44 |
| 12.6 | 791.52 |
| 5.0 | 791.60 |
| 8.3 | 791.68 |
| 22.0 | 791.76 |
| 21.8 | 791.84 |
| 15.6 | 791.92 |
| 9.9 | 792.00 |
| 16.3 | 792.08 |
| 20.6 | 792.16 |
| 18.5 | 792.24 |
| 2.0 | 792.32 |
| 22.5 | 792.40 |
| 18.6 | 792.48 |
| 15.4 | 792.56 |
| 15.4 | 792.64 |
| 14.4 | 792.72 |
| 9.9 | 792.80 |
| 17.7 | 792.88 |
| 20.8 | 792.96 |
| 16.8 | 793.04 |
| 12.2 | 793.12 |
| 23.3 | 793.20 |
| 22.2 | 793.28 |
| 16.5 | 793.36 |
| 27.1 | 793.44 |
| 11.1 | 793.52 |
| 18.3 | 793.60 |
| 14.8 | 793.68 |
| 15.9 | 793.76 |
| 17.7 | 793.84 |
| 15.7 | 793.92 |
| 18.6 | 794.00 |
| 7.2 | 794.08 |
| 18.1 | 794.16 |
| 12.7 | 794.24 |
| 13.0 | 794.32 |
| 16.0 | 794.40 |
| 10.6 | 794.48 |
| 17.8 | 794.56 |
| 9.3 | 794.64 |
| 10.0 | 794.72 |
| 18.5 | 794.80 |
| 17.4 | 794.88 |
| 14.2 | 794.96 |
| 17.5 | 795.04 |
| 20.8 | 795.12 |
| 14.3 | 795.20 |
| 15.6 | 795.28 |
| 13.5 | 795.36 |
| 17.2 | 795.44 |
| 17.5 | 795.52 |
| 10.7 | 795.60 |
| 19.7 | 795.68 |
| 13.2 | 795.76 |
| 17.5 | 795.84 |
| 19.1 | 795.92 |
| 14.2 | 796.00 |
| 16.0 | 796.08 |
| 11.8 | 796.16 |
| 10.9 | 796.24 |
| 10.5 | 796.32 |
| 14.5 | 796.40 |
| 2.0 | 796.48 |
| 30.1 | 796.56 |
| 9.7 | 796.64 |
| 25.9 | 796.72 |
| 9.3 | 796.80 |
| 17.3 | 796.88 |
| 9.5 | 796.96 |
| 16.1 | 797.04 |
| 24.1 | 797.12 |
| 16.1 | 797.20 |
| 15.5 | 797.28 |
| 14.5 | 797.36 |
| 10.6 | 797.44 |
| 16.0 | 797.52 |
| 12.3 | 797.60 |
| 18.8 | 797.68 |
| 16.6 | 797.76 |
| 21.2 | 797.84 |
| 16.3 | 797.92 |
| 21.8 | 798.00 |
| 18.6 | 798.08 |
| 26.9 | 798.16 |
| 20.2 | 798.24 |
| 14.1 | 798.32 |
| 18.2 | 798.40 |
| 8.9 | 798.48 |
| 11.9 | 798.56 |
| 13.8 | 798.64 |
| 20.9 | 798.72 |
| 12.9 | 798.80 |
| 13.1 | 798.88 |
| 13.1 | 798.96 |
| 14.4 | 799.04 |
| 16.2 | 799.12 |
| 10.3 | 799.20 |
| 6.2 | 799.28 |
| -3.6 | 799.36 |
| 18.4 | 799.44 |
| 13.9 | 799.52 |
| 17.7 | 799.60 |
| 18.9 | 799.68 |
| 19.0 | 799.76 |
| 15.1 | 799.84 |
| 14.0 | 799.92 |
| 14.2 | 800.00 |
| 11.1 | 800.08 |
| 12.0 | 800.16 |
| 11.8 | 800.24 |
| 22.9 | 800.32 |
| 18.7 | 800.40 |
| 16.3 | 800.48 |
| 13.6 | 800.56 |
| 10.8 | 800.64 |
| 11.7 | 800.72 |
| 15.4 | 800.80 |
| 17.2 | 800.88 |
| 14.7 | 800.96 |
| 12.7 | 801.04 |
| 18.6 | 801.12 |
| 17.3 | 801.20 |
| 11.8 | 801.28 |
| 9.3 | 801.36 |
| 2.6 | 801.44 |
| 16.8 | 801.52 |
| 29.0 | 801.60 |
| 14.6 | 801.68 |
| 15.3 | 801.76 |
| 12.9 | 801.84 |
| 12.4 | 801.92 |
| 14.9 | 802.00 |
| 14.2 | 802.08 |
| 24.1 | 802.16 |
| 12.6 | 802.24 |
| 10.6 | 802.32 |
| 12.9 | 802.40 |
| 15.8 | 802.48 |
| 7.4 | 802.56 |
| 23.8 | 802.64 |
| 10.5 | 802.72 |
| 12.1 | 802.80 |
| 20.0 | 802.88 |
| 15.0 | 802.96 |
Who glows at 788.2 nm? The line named [S II] 6716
